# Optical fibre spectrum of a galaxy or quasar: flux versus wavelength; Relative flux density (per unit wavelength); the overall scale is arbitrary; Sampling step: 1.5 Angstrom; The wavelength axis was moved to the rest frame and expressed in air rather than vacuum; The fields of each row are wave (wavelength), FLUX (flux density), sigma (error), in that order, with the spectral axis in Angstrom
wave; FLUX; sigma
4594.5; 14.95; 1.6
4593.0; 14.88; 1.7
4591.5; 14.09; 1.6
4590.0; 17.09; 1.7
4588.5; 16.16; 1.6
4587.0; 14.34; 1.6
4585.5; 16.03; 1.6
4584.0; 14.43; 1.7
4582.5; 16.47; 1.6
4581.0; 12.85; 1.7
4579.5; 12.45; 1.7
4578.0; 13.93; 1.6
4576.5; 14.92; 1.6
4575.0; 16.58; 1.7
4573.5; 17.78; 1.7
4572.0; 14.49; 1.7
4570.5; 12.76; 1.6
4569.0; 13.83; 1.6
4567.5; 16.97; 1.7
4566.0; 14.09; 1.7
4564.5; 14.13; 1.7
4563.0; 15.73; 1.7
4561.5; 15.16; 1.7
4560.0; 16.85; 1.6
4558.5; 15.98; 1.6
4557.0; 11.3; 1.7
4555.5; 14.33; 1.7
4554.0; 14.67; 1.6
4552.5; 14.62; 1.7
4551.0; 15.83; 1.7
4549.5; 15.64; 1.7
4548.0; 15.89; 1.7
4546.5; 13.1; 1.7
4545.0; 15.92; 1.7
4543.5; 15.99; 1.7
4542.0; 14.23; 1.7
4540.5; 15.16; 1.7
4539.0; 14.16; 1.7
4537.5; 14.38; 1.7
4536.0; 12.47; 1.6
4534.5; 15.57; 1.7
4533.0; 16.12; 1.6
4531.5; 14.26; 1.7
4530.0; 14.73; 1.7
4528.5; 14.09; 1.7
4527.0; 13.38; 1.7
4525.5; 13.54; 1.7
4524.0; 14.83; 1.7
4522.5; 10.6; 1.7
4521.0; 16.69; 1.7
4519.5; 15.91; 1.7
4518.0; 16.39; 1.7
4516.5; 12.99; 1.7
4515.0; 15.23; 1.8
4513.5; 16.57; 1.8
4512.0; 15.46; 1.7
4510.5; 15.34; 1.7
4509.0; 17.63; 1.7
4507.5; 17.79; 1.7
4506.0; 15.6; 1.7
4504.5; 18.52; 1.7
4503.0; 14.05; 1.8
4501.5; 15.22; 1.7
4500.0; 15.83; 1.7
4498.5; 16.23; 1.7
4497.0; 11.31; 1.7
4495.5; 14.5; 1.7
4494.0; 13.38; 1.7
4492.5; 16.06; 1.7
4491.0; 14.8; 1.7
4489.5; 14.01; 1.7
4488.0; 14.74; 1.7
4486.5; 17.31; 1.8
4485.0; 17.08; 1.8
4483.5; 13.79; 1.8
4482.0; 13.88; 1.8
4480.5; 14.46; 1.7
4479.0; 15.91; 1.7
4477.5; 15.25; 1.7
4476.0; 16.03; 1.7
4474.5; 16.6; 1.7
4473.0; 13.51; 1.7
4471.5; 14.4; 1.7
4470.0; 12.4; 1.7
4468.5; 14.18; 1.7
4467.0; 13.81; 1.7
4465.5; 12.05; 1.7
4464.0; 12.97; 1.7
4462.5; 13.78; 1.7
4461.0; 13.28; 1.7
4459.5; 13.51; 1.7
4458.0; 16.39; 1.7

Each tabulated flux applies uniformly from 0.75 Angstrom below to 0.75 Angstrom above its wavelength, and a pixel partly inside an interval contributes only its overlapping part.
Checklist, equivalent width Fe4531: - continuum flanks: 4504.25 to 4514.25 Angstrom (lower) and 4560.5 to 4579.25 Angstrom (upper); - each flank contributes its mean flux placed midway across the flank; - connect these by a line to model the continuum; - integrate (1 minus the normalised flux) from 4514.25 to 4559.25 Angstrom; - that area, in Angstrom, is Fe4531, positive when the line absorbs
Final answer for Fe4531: 3.6 Angstrom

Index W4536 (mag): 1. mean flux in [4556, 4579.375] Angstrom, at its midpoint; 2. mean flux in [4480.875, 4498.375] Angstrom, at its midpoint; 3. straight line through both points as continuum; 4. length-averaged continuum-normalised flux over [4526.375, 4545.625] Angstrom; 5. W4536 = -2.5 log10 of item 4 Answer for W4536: 0.01 mag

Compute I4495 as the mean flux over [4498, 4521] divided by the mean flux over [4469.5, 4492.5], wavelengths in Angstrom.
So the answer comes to 1.06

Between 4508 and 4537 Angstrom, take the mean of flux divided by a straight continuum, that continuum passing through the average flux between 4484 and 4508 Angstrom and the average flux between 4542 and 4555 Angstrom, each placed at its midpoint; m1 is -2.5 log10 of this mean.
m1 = 0.028 mag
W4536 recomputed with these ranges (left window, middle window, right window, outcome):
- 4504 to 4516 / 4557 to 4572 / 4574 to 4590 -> 0.035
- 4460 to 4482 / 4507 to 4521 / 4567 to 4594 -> -0.103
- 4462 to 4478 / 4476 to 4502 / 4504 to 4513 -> 0.027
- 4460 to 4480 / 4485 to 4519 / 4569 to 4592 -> -0.077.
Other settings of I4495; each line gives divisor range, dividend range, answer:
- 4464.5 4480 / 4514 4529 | 1.00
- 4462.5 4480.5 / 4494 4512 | 1.09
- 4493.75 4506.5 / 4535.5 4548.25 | 0.97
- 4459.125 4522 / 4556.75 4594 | 1.00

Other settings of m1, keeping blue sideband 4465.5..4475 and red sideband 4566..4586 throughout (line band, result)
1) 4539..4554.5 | -0.04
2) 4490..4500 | -0.03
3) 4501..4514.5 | -0.14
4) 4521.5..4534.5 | 0.03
